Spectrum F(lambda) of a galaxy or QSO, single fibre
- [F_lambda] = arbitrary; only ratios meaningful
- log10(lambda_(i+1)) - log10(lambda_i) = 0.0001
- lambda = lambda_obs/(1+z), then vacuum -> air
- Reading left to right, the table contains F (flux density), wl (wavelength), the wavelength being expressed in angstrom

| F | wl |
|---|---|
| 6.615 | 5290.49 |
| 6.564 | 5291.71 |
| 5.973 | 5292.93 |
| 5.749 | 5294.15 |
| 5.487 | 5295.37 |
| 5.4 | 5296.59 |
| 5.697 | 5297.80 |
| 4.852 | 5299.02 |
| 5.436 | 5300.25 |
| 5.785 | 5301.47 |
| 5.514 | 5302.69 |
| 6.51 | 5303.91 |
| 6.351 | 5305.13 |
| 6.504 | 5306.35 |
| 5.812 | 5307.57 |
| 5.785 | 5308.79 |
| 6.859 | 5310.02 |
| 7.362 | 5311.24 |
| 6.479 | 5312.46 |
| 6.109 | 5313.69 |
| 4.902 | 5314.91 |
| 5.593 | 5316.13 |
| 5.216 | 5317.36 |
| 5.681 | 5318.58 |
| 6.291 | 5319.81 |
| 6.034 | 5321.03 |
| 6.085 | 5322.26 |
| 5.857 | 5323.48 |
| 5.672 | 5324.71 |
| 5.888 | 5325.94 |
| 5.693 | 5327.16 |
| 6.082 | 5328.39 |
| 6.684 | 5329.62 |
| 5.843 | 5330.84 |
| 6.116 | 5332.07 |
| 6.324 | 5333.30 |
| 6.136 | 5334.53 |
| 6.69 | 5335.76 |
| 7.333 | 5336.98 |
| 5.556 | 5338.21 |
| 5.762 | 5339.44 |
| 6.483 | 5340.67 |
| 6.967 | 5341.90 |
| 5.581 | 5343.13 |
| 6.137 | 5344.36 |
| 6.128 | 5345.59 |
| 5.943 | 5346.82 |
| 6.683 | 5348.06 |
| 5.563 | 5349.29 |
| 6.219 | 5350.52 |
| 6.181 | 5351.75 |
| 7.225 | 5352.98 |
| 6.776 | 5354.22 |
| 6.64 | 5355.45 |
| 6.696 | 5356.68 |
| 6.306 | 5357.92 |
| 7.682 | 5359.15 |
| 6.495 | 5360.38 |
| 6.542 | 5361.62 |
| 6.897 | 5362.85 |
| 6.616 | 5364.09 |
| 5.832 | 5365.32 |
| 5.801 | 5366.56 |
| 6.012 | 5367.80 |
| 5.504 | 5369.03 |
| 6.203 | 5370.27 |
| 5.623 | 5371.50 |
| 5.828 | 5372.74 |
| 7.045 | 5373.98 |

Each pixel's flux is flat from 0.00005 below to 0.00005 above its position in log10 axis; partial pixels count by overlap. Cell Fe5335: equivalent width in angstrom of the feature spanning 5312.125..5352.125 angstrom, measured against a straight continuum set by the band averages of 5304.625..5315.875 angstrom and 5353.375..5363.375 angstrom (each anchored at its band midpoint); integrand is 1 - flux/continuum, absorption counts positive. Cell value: 2.6 angstrom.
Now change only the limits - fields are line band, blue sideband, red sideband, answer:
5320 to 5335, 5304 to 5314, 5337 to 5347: 0.5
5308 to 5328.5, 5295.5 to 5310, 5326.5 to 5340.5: 0.1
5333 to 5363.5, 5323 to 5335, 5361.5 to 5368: -1.4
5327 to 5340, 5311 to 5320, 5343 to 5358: -0.2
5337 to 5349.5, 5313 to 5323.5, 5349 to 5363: 0.3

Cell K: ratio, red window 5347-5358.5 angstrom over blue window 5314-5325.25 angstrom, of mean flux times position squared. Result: 1.14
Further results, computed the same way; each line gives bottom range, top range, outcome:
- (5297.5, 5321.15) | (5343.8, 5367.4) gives 1.10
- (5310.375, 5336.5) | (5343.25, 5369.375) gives 1.07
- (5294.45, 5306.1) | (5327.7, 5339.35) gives 1.12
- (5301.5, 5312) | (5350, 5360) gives 1.08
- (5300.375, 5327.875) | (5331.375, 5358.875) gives 1.07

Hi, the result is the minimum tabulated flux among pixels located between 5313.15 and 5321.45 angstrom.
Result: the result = 4.902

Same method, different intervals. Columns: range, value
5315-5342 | 5.216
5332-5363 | 5.556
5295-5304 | 4.852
